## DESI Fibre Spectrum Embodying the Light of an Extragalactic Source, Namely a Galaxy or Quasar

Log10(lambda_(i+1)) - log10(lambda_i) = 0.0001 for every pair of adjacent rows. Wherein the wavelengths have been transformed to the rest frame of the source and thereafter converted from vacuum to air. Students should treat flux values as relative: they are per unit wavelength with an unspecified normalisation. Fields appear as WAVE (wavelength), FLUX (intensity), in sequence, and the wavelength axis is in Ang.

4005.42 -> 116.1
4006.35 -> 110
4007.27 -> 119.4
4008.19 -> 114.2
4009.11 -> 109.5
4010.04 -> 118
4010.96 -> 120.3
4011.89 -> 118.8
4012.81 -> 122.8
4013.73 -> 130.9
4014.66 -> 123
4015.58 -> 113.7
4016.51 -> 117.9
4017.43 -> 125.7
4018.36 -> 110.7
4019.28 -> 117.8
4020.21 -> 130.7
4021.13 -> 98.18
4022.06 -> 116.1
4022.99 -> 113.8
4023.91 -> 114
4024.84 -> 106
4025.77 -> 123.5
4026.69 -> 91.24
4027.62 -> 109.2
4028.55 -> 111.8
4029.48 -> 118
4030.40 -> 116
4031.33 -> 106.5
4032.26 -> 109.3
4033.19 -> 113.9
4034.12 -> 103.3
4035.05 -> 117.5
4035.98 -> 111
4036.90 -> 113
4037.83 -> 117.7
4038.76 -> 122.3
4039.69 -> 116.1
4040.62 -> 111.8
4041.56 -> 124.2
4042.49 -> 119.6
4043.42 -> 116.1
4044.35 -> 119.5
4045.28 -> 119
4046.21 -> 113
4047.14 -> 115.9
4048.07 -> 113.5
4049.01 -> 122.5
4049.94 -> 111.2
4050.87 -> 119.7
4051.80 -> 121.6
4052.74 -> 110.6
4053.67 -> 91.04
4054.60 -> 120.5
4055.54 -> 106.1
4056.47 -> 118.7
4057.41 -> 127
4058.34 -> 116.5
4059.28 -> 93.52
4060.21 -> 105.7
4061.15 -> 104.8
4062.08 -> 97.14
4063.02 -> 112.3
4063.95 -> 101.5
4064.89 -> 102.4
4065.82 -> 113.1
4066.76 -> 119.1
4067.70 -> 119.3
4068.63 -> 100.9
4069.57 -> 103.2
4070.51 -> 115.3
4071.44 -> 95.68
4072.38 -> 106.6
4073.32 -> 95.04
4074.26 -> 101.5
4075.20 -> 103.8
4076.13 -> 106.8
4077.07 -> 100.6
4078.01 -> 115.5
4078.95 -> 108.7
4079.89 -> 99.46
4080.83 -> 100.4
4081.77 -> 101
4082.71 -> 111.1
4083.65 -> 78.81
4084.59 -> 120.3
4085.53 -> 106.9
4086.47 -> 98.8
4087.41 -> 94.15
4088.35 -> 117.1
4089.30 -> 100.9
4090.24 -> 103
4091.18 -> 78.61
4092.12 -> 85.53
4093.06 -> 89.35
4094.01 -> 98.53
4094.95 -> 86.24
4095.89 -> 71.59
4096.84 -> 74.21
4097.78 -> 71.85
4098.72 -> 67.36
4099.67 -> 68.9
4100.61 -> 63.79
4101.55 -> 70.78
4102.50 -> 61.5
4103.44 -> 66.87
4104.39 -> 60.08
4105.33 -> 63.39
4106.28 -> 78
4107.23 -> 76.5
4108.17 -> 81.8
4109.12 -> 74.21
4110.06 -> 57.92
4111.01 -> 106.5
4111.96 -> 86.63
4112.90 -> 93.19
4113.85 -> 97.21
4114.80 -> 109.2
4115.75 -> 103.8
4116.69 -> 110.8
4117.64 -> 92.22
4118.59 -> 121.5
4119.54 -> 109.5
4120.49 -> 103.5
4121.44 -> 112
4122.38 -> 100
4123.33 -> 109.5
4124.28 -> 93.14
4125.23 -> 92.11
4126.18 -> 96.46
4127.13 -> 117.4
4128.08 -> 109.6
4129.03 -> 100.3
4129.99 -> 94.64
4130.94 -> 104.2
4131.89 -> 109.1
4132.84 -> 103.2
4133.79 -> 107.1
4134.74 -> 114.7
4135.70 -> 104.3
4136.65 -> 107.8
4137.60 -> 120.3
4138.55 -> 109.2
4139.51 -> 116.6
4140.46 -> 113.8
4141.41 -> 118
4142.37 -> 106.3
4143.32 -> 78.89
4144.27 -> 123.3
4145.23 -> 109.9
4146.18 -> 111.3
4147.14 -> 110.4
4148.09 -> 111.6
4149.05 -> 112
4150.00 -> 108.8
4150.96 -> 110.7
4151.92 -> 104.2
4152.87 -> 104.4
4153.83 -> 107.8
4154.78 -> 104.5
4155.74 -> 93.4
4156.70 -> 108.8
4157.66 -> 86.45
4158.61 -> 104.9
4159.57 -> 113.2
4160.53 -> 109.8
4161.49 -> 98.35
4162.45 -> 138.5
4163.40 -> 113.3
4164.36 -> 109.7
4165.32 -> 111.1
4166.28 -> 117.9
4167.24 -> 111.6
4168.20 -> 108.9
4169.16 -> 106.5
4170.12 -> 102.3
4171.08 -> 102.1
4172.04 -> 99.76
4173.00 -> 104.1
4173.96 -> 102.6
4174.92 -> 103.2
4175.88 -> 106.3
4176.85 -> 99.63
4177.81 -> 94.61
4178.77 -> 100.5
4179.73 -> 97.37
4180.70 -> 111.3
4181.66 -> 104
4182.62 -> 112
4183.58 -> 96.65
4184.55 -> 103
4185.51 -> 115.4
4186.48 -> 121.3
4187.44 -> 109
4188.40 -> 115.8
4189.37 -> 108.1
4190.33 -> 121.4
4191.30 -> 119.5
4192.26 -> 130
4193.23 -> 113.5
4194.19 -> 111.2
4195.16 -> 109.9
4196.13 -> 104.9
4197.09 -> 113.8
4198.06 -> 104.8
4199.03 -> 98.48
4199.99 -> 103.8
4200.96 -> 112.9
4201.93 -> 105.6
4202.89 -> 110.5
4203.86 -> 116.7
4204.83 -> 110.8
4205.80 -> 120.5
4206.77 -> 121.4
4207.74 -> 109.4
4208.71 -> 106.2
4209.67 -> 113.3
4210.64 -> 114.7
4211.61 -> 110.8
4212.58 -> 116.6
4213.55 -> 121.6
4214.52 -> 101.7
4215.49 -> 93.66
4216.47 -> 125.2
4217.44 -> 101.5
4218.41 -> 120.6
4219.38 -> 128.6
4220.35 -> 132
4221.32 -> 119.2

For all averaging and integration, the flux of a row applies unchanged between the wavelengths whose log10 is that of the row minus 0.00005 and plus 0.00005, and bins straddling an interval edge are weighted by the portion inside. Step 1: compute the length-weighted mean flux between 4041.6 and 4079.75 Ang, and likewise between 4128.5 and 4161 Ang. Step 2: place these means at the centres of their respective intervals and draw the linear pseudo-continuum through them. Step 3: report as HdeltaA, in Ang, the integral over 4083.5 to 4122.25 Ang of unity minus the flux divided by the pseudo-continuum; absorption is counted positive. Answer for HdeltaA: 7.26 Ang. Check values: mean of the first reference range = 110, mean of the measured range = 88.3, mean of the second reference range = 107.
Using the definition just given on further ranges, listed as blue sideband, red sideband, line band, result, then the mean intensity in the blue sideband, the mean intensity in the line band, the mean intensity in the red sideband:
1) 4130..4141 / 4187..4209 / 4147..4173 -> 0.66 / 110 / 108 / 112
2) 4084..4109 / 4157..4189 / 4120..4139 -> -2.49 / 82.7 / 105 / 107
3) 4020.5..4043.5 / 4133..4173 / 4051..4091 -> 1.88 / 113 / 106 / 109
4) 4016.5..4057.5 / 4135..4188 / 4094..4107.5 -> 4.86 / 114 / 71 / 108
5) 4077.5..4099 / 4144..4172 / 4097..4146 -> 3.04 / 95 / 95.5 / 109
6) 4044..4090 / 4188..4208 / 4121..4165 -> 1.34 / 108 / 107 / 113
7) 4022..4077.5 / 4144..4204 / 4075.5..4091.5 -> 1.11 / 111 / 103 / 108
